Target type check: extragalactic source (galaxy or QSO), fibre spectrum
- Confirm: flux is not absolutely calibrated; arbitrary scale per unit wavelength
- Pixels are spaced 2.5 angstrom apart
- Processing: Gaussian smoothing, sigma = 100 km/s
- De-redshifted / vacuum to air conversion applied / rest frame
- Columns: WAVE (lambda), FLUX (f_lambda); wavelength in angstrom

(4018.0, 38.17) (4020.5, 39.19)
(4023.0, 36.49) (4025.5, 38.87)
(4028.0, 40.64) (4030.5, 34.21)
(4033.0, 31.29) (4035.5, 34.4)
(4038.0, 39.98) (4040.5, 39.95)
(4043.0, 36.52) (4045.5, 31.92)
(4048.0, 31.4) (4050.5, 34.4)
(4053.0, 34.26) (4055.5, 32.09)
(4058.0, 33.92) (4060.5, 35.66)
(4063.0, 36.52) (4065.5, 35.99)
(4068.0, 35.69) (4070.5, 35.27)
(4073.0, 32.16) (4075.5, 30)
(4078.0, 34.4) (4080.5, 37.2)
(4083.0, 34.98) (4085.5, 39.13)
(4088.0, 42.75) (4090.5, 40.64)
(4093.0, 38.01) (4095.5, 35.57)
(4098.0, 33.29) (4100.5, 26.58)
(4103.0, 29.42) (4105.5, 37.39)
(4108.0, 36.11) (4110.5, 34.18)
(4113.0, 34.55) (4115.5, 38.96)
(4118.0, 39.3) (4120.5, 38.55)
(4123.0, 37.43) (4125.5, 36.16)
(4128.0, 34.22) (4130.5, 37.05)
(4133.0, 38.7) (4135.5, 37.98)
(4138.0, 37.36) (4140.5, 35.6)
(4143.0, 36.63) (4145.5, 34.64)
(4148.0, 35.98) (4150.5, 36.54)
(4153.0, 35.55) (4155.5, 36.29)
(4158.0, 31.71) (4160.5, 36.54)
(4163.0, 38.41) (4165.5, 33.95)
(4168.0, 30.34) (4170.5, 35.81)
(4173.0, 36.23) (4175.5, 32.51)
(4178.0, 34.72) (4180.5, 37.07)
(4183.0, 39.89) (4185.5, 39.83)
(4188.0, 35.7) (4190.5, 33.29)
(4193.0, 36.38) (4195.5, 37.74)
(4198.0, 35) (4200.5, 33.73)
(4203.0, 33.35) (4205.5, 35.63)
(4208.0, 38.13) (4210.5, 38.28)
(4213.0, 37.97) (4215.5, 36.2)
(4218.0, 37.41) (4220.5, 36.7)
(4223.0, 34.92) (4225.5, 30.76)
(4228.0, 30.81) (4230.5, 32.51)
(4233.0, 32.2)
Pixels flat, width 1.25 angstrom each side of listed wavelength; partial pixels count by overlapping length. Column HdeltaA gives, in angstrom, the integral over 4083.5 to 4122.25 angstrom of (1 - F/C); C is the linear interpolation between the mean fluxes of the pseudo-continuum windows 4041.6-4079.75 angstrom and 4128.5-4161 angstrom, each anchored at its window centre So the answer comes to -1.30 angstrom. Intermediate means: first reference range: 34.1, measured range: 36.3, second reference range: 36.1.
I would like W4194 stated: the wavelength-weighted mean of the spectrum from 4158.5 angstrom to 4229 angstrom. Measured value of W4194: 35.6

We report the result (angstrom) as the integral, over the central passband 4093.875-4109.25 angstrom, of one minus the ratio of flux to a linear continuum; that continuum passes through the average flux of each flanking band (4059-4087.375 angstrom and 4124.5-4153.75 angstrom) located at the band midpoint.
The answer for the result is 1.12 angstrom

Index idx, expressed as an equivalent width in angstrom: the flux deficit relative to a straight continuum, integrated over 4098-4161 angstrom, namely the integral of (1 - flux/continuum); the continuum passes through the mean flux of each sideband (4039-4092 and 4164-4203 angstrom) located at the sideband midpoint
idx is -0.4 angstrom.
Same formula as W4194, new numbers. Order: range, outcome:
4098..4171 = 35.5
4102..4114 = 34.4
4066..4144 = 36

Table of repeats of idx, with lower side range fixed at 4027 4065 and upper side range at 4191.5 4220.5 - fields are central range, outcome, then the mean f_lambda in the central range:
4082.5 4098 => -1.23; 38.3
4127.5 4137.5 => -0.40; 37.2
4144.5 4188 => 0.46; 35.7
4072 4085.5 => 0.42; 34.3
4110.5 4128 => -0.66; 37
